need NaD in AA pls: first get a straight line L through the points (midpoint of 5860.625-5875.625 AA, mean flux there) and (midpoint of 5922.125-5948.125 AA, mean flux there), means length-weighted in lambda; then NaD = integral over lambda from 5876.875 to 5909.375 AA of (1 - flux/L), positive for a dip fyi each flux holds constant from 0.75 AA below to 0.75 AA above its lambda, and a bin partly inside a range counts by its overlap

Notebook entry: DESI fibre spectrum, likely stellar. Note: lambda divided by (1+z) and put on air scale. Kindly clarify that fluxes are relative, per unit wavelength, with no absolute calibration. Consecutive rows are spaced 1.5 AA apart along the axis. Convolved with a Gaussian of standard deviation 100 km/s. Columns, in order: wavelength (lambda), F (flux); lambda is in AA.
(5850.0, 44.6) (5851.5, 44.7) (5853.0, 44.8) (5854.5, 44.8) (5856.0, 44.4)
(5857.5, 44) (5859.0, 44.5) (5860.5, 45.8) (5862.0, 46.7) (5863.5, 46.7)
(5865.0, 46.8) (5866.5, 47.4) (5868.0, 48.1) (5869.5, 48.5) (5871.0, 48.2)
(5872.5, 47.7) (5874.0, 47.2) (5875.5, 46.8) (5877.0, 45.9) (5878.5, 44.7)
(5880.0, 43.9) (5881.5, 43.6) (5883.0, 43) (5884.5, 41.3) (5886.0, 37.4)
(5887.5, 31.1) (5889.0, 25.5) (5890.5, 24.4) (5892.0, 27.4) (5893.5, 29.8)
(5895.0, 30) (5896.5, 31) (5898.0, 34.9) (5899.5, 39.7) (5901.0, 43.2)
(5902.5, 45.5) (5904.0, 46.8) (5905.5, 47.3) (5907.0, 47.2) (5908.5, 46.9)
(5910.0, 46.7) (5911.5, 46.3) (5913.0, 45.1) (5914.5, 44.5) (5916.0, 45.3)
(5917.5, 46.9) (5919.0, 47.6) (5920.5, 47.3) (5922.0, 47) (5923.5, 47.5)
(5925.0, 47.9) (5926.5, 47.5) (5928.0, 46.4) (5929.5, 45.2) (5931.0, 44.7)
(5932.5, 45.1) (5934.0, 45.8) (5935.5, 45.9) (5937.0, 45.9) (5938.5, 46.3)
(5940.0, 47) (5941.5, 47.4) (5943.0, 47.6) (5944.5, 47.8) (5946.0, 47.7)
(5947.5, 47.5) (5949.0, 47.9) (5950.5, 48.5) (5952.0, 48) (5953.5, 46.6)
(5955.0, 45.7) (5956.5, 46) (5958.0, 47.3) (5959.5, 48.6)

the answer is 5.9 AA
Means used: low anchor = 47.4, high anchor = 46.7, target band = 38.6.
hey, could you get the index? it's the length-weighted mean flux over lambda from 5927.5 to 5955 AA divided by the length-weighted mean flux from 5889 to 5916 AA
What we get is 1.2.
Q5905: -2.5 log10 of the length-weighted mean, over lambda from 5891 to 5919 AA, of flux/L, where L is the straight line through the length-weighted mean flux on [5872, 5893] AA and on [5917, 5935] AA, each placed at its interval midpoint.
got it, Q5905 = 0.04 mag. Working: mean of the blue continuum 39.1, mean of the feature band 41.4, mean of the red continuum 46.6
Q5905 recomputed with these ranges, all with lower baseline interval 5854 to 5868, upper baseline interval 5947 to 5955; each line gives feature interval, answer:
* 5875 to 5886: 0.06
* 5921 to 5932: 0.01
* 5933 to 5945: 0.01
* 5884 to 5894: 0.45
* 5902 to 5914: 0.01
